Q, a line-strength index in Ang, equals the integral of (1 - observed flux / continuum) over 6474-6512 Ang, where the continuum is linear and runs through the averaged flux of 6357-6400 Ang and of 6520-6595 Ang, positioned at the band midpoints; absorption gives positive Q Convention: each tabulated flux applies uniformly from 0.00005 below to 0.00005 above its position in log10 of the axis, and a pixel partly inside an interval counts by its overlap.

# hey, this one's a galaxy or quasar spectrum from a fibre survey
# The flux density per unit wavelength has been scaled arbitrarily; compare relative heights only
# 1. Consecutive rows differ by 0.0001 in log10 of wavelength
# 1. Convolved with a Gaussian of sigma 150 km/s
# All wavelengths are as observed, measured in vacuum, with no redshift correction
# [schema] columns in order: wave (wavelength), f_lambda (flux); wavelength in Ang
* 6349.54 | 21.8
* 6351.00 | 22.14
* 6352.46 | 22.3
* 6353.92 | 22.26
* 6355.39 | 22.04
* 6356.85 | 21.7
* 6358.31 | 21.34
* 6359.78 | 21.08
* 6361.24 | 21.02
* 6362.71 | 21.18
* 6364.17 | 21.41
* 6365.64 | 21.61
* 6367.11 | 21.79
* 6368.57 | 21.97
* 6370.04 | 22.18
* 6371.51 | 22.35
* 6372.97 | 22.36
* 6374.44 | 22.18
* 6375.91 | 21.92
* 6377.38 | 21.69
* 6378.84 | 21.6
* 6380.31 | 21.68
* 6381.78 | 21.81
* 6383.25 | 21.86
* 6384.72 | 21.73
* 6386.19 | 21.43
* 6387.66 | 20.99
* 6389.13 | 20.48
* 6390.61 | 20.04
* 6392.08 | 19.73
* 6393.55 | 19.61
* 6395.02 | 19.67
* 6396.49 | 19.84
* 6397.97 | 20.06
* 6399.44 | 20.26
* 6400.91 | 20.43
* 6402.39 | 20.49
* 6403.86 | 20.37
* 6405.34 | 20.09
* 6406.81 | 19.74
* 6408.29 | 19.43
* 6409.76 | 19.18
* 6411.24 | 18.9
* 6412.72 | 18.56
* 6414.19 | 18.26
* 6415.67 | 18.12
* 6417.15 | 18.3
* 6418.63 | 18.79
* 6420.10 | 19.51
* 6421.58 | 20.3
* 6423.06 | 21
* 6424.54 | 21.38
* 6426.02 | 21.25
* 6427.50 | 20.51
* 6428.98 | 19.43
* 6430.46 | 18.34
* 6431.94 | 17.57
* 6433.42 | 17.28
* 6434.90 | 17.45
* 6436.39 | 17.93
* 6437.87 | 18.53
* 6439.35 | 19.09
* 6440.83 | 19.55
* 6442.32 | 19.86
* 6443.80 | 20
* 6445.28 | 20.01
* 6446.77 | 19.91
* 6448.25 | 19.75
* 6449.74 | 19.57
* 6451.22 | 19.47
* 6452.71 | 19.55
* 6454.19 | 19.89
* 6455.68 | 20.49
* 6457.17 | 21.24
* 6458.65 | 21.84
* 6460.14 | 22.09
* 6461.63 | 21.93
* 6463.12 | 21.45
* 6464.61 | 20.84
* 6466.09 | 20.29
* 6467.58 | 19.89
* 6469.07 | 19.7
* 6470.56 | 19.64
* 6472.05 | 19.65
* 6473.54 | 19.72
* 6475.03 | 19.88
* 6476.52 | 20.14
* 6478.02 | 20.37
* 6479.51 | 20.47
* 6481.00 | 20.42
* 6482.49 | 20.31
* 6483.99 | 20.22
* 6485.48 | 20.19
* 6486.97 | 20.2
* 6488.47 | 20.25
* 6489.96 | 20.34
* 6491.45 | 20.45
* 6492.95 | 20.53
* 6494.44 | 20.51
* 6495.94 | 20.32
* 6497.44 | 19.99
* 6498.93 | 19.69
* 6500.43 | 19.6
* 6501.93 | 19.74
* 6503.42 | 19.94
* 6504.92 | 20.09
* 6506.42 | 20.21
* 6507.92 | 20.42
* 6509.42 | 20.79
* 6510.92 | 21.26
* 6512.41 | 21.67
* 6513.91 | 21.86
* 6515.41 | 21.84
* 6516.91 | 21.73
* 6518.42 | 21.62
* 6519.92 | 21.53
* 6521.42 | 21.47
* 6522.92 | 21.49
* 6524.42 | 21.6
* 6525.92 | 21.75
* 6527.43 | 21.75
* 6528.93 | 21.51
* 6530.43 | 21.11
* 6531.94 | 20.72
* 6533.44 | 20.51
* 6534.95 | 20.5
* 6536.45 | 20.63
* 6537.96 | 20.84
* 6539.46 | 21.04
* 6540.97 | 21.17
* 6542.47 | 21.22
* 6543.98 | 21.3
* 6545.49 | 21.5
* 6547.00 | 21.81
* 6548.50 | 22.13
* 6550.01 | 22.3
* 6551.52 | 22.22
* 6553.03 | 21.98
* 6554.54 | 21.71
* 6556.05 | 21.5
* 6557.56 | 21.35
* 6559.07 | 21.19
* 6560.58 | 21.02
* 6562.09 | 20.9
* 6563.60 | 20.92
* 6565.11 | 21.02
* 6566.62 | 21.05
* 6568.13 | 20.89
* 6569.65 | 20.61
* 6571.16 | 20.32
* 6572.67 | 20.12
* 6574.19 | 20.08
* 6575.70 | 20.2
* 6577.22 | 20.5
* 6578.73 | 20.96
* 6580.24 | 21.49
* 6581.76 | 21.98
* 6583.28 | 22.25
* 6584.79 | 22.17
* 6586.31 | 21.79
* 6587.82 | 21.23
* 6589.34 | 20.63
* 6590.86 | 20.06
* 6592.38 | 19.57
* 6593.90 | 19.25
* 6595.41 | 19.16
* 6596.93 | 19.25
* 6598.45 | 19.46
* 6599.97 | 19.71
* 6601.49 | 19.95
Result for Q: 1.6 Ang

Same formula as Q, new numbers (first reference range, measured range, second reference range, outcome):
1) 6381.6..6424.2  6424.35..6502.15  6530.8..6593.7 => 1.6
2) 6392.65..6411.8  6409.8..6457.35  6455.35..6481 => 2.0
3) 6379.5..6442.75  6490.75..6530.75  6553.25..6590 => -0.6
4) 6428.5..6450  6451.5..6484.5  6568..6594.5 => -1.9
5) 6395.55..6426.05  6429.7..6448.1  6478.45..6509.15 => 1.0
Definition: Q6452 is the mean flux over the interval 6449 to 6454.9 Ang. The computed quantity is 19.6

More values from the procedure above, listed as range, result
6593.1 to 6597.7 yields 19.2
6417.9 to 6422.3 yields 19.6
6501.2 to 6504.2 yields 19.9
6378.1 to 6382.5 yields 21.7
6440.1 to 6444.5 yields 19.8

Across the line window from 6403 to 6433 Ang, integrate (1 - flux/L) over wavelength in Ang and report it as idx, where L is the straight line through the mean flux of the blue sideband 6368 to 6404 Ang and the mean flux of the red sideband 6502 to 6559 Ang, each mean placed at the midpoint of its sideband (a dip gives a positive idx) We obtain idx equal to 2.40 Ang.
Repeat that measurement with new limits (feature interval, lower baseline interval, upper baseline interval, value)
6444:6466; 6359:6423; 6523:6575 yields 0.28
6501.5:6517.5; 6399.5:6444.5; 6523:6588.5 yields -0.24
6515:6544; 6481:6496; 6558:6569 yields -0.78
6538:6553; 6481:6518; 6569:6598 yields -0.77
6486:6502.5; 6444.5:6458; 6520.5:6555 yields 0.44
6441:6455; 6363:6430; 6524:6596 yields 0.63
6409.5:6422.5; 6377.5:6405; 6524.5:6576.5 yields 1.16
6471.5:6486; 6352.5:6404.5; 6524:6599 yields 0.66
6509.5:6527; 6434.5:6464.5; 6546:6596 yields -0.84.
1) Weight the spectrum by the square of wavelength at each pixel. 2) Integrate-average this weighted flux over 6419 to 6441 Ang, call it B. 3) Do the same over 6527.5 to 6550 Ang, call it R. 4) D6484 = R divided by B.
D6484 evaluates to 1.1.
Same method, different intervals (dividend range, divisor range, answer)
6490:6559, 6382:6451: 1.11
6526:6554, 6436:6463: 1.09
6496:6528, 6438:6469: 1.05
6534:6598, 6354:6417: 1.07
